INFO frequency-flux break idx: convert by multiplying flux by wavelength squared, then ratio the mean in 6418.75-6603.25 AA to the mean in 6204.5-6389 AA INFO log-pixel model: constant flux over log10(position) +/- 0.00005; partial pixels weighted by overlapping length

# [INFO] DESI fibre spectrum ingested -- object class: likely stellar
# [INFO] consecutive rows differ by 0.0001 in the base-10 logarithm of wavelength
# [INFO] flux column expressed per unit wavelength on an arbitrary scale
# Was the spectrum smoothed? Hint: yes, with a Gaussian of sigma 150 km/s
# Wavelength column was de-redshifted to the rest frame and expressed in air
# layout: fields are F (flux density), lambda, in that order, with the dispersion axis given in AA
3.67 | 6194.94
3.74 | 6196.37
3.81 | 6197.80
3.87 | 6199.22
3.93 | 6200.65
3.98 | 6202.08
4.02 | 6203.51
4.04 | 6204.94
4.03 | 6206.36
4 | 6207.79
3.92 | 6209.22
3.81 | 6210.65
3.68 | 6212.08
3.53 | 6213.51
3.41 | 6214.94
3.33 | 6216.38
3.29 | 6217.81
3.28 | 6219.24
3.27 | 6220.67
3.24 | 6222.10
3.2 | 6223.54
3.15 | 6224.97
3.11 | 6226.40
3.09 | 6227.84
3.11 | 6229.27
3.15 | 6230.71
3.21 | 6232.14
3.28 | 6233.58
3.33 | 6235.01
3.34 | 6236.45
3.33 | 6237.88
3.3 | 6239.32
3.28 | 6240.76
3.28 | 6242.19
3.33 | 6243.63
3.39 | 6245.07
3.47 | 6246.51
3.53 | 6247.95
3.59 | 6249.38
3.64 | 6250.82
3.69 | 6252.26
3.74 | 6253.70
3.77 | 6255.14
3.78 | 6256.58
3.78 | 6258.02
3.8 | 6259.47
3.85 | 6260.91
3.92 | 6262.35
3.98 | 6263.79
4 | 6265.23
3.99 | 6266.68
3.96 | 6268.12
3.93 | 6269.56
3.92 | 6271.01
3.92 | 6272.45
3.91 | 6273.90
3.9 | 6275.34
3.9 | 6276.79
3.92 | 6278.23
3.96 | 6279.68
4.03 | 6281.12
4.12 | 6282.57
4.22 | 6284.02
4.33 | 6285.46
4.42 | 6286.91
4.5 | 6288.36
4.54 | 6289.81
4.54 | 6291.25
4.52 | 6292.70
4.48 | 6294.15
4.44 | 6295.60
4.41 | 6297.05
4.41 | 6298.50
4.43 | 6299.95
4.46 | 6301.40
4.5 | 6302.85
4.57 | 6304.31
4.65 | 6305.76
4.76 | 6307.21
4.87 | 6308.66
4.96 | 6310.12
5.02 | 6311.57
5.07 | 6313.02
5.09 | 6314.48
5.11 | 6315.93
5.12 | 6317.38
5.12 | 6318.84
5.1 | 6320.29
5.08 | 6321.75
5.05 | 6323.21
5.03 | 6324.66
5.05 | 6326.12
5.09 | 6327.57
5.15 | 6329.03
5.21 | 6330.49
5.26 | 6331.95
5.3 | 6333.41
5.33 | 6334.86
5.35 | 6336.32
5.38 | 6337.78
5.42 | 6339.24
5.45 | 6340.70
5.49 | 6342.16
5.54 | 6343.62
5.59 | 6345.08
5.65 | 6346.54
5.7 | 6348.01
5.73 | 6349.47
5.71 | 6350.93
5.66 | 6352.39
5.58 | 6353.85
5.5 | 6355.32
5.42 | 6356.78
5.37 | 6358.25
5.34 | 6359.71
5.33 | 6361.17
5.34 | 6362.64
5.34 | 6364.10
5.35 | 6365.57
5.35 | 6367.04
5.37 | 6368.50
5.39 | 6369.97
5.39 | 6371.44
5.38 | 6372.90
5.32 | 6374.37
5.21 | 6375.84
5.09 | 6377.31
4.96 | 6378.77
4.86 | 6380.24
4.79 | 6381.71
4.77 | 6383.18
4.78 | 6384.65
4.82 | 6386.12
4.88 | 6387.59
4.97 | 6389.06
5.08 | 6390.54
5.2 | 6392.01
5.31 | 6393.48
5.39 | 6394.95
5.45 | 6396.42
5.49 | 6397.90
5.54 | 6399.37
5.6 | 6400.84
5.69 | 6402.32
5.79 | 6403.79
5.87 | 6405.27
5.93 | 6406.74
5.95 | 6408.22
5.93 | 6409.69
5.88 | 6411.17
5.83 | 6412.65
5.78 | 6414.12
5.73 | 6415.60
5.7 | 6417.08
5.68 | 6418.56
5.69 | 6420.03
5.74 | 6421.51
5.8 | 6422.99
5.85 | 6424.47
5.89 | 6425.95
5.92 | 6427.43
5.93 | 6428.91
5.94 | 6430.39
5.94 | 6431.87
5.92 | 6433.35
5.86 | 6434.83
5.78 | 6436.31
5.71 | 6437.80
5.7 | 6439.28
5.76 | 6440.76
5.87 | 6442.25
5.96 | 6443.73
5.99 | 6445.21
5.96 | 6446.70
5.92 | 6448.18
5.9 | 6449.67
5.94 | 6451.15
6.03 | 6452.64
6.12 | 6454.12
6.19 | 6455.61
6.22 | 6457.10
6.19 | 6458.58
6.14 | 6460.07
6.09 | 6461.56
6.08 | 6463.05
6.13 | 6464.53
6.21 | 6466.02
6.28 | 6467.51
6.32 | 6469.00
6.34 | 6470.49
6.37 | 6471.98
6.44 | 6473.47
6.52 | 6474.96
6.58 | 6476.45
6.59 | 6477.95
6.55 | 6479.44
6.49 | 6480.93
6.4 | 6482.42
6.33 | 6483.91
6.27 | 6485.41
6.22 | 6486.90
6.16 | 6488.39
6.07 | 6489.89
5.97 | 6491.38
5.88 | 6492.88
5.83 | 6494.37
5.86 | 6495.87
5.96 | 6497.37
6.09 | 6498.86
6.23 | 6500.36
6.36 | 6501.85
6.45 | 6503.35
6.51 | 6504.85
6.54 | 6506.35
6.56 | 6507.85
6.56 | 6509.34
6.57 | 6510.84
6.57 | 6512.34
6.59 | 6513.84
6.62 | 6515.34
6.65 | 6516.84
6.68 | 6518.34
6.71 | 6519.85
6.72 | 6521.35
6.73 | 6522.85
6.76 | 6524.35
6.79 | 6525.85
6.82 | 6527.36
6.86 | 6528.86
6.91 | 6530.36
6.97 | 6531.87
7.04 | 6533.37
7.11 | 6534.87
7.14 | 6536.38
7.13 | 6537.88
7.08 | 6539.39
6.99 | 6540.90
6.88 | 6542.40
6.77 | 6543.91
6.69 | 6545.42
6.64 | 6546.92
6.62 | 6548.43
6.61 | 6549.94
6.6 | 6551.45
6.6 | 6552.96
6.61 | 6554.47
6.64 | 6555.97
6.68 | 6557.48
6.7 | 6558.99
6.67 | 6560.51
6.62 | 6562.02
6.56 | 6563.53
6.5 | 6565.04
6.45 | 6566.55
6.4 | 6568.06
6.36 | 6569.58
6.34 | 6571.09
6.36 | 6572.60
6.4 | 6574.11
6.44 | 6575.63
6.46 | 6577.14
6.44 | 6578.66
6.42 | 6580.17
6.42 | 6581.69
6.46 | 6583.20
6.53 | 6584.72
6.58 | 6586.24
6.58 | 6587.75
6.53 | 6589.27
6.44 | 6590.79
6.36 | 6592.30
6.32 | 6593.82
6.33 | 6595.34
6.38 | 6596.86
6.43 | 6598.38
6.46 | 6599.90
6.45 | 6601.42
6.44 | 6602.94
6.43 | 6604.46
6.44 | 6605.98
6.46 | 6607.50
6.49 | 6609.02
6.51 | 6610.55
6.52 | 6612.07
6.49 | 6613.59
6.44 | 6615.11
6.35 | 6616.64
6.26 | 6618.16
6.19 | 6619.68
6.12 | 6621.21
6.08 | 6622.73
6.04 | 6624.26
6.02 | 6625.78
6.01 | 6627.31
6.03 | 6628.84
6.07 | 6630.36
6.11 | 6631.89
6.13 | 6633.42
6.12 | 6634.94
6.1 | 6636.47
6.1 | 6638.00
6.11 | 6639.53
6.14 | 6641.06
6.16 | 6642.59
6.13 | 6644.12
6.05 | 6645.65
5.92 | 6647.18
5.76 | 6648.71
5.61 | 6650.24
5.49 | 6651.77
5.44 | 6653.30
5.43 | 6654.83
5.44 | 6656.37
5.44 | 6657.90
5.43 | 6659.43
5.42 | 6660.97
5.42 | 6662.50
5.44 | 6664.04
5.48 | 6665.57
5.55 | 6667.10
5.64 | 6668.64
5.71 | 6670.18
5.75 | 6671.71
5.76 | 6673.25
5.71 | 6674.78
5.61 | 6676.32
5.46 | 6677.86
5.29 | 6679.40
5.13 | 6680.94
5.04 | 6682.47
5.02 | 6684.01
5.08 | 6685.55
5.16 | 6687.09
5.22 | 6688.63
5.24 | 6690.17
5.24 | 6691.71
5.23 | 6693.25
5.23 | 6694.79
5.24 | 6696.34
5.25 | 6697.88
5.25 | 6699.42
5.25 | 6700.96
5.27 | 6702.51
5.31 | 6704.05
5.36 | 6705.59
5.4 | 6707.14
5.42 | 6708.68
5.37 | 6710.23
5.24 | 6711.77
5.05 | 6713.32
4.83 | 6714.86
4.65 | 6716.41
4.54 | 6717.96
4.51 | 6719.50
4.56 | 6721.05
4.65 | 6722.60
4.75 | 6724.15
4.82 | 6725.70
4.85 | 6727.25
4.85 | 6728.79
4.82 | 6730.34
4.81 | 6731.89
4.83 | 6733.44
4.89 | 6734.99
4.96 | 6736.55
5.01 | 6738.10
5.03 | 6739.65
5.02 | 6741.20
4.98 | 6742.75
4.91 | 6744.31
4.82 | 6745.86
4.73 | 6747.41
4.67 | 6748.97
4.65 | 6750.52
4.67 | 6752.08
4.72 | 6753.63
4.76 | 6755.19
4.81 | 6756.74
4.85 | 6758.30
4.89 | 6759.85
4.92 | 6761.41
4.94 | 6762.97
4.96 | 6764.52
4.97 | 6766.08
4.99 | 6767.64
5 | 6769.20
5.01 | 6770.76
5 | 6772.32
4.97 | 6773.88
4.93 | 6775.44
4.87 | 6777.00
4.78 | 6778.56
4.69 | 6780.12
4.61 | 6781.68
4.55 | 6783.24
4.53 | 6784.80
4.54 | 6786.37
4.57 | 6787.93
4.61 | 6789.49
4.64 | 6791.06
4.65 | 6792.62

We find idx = 1.53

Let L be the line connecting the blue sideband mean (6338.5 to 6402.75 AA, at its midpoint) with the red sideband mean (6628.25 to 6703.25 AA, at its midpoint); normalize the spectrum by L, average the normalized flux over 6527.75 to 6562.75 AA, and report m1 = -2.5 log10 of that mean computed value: -0.24 mag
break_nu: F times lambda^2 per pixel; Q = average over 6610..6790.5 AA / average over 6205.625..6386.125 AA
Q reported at 1.3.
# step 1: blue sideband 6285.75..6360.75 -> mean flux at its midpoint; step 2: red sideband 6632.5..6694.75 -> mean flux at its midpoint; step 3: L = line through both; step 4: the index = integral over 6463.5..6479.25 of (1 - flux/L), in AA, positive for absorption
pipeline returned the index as -3.2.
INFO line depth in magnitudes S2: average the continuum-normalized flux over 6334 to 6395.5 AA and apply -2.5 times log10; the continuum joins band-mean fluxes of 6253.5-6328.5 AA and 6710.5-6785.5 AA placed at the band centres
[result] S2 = -0.184 mag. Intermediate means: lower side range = 4.41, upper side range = 4.83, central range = 5.31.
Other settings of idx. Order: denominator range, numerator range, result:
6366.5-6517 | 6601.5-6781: 0.99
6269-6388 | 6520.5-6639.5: 1.42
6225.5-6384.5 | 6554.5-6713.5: 1.44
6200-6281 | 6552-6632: 1.97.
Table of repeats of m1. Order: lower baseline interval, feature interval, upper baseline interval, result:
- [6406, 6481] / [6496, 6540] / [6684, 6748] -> -0.162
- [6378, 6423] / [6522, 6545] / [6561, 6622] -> -0.133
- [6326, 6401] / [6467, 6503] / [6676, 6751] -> -0.198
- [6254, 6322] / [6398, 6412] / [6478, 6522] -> -0.062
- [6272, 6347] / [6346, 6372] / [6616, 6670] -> -0.110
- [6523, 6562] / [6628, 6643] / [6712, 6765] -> -0.044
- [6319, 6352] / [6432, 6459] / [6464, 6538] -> 0.029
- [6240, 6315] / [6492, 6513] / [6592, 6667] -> -0.172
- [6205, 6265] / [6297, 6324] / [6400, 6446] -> -0.094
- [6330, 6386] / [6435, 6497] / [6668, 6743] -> -0.163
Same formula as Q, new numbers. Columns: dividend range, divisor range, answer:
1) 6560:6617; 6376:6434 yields 1.24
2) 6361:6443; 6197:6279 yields 1.61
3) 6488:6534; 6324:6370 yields 1.26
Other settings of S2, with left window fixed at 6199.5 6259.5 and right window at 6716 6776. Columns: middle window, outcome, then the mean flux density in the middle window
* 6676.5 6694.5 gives -0.12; 5.21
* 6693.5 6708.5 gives -0.12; 5.29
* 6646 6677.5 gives -0.20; 5.58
